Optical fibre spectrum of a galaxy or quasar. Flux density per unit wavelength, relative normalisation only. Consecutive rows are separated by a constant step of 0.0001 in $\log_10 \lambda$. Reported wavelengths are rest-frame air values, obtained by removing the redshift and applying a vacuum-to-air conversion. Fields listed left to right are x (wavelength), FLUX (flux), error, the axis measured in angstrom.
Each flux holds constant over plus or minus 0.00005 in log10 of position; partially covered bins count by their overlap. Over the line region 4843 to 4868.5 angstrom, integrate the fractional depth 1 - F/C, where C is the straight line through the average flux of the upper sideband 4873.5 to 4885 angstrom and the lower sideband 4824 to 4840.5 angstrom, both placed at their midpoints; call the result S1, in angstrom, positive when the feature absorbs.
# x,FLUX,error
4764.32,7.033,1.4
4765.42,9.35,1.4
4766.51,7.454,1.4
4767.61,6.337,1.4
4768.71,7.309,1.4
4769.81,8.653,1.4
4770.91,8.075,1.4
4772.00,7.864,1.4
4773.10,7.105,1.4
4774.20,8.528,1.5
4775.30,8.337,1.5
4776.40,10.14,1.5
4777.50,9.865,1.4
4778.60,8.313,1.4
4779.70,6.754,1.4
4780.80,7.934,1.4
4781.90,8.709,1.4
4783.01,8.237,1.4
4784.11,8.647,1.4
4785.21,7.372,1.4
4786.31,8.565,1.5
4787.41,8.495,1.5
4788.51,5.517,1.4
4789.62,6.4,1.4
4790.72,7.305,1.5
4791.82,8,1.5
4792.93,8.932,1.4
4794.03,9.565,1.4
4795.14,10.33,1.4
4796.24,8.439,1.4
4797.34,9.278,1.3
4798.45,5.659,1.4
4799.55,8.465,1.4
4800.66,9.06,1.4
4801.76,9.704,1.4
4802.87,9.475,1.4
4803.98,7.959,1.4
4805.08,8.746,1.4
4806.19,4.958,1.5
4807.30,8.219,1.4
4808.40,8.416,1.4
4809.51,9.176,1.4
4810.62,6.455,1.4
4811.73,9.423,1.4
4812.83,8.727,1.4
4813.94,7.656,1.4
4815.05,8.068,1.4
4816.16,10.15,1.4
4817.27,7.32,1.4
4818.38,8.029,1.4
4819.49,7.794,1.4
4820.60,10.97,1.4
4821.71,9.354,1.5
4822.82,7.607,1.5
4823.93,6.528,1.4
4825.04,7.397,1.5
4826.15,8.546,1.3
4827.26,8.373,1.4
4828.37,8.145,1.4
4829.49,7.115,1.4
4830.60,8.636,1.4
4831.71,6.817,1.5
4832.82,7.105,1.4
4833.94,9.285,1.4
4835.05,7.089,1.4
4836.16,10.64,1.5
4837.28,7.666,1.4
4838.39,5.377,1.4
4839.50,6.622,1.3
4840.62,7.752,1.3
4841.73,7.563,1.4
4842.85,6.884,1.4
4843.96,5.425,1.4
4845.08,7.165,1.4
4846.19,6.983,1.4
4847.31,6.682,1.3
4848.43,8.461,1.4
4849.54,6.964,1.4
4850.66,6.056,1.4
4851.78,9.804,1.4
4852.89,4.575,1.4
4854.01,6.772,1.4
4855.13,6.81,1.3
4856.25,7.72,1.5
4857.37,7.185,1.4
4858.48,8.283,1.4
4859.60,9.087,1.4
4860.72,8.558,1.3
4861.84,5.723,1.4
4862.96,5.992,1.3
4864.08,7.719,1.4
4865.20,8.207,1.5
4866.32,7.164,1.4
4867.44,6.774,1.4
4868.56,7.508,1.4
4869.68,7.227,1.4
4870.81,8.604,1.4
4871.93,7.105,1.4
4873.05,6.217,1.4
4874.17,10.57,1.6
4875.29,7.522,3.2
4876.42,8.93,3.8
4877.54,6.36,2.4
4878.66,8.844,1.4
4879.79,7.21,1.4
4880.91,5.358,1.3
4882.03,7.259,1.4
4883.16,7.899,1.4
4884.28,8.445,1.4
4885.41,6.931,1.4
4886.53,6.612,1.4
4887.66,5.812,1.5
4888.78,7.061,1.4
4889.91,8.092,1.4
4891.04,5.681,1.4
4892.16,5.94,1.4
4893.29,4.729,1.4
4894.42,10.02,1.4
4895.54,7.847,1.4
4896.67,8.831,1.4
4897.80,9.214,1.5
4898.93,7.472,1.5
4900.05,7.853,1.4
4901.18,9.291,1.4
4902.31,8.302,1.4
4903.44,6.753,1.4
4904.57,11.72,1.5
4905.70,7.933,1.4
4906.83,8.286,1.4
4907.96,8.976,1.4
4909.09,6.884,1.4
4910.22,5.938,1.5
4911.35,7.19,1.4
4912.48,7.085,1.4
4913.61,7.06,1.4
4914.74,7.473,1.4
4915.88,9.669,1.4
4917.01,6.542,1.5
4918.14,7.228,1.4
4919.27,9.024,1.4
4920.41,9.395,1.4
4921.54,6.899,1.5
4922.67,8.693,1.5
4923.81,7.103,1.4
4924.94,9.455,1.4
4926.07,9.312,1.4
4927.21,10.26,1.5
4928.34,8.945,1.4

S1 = 1.9 angstrom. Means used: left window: 7.73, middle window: 7.19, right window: 7.81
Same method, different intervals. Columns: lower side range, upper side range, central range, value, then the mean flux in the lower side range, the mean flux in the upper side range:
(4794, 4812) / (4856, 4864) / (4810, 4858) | 1.5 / 8.38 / 7.51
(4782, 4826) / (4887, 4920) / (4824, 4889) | 4.4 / 8.22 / 7.72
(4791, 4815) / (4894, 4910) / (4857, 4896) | 4.9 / 8.39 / 8.46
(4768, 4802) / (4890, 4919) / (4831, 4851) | 1.8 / 8.22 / 7.78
